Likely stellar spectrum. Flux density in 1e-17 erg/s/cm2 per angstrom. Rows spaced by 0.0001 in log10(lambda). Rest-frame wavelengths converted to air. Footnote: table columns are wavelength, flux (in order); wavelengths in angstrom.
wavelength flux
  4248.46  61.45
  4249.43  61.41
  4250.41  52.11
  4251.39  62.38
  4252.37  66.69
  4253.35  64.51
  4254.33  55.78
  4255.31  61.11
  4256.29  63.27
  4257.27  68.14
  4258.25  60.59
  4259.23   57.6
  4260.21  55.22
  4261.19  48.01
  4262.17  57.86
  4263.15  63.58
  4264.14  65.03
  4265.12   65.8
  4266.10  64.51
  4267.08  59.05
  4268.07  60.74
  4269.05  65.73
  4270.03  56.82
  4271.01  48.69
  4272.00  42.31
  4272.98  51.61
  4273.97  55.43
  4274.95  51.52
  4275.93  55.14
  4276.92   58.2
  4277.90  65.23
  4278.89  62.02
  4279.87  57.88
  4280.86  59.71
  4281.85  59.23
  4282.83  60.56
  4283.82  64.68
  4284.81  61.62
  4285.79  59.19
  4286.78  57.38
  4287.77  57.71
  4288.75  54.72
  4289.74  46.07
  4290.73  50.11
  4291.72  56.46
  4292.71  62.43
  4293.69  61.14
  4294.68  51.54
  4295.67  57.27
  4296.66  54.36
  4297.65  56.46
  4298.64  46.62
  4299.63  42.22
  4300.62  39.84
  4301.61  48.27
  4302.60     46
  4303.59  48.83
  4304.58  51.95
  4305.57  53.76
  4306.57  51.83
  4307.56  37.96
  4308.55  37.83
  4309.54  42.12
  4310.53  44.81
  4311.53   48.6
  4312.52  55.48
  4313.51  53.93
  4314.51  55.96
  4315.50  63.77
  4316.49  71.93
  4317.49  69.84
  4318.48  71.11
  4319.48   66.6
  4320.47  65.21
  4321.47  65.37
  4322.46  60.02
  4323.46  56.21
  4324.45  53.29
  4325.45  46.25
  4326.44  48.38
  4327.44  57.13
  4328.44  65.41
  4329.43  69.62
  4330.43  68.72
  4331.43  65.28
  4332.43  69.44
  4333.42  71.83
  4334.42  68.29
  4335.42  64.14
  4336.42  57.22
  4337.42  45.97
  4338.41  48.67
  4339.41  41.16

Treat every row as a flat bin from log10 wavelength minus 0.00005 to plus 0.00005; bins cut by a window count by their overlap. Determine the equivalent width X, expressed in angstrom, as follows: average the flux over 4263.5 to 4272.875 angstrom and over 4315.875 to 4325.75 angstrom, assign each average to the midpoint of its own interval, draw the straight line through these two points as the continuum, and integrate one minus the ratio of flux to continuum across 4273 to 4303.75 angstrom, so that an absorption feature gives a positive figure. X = 2.6 angstrom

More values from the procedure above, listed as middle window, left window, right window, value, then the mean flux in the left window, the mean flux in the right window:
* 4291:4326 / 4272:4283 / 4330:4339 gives 3.3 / 57.1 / 61.9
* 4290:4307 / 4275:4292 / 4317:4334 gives 2.3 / 57.8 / 63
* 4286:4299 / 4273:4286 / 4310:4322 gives 1.0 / 59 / 61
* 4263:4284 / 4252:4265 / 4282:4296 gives 0.1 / 60.7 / 57.3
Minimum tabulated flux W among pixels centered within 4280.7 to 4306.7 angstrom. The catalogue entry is 39.84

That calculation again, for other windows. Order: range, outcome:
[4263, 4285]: 42.31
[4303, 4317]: 37.83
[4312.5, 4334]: 46.25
